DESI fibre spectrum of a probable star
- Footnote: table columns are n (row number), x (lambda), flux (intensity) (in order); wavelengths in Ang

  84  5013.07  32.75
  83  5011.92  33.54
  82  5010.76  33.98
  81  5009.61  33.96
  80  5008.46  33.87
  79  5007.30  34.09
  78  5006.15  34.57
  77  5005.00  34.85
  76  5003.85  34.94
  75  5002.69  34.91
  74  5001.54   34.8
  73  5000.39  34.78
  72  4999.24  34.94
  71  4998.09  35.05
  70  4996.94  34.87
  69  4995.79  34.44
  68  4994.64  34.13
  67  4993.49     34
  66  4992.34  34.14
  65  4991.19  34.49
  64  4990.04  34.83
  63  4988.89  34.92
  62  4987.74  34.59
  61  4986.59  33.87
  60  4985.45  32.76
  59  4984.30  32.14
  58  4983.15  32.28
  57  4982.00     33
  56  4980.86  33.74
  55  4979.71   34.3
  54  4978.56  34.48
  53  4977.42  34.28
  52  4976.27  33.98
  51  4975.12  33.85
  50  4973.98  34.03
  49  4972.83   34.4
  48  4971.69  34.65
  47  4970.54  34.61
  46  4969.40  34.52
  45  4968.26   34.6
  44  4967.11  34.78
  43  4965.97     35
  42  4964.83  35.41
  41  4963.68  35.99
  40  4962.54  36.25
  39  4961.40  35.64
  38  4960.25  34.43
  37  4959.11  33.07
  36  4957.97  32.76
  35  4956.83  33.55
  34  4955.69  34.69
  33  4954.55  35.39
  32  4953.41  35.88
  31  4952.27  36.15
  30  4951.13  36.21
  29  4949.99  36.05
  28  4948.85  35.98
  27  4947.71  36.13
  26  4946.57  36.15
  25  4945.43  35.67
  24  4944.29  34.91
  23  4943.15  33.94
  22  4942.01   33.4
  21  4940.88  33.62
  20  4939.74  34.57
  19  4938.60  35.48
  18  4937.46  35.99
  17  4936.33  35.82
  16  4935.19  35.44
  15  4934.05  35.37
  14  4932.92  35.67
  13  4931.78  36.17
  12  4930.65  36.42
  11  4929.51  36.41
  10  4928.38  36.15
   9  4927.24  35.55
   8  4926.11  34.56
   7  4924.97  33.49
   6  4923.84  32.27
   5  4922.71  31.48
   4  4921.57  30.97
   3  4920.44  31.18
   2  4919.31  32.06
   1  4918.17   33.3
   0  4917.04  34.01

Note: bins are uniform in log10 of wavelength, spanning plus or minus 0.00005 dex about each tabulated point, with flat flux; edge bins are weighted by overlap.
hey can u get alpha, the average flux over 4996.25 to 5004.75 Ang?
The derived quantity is 34.9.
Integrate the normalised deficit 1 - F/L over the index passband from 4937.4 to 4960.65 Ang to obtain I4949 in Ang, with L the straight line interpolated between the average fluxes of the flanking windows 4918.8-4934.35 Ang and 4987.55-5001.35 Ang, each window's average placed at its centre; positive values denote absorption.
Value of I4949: -0.4 Ang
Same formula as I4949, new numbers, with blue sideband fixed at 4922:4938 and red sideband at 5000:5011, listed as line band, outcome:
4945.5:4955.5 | -0.3 Ang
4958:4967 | 0.0 Ang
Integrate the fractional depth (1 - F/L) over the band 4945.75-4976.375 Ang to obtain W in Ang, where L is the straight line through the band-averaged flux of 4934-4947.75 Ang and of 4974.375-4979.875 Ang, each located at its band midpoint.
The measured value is -0.4 Ang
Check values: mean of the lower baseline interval 35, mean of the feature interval 35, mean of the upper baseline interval 34.2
